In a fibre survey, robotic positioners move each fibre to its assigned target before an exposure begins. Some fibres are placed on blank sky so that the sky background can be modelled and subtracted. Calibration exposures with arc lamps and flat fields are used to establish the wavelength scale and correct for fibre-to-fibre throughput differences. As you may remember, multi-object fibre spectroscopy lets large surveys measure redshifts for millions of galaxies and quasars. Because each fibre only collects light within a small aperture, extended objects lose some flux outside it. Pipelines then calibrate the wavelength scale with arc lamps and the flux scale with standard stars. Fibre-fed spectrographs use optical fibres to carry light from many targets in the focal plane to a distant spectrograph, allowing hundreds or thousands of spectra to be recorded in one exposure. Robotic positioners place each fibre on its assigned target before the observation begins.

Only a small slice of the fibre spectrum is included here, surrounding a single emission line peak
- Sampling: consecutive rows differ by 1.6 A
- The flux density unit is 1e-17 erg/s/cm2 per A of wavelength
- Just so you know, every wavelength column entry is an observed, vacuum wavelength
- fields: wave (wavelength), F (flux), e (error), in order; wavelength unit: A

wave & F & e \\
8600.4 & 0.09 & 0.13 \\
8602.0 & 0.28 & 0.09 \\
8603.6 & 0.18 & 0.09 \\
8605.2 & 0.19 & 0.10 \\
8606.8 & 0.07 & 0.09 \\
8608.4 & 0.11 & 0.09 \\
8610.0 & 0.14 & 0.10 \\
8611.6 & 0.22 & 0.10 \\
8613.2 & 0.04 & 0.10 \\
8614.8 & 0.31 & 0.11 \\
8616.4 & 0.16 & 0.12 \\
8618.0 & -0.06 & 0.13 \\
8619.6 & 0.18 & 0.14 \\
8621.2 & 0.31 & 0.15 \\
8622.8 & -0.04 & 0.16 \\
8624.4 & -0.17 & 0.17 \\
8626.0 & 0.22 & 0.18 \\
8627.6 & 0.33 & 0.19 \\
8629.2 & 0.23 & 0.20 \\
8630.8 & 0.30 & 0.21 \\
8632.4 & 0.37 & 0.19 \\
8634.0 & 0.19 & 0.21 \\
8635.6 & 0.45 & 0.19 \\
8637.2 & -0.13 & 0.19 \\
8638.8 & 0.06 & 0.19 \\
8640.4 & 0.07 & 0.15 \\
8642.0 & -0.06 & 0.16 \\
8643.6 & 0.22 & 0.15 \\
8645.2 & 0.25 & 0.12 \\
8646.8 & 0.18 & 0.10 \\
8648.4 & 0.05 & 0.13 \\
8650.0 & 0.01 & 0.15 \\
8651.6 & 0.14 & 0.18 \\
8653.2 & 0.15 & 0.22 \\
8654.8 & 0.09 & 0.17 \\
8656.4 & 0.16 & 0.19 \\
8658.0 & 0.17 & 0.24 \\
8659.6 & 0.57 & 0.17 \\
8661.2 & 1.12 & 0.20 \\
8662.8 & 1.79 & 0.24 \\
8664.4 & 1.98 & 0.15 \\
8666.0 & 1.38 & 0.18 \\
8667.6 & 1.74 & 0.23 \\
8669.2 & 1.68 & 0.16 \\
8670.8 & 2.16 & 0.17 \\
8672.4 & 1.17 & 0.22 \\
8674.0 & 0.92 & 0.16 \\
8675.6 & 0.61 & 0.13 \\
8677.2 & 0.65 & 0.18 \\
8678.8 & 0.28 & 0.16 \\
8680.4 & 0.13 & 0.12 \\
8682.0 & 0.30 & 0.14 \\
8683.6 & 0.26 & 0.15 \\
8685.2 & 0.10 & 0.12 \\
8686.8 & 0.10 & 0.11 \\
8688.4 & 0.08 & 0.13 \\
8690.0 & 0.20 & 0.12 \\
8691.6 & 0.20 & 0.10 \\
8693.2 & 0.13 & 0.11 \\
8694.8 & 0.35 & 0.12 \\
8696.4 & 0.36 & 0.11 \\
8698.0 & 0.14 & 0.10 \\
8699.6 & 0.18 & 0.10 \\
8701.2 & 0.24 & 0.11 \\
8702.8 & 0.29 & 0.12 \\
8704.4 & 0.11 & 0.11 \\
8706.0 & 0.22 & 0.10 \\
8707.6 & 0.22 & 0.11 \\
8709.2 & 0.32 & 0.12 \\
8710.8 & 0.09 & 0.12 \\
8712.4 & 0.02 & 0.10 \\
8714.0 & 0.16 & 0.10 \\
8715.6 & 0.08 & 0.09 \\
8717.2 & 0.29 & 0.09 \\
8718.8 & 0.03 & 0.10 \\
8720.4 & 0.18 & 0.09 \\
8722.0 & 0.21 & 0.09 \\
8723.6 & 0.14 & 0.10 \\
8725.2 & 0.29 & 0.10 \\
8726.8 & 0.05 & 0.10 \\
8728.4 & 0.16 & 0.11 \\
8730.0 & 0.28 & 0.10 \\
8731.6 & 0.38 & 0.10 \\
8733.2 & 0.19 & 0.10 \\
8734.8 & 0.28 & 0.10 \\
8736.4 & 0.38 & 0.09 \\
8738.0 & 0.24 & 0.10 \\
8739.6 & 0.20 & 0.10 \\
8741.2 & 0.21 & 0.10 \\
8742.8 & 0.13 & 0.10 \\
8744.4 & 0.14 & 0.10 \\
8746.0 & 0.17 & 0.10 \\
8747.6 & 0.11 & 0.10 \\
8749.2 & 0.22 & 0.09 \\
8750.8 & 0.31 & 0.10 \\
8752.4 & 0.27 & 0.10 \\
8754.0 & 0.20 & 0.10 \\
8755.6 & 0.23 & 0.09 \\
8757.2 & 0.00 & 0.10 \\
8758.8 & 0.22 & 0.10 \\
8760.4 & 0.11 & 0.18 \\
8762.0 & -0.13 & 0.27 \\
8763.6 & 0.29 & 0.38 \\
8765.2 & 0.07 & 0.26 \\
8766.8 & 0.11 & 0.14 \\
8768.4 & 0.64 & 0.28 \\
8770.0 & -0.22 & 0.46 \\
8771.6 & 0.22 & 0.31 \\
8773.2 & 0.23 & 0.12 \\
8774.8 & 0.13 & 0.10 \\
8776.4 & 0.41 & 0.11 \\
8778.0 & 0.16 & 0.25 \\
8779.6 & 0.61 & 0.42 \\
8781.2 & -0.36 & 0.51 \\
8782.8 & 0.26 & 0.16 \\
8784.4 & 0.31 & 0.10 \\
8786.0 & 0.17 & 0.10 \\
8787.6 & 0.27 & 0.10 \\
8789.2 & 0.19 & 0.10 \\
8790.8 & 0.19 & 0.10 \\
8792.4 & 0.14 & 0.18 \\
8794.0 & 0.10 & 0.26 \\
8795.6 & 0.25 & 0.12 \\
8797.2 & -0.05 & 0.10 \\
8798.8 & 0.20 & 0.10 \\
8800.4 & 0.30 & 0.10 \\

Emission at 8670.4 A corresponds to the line [O II] 3727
